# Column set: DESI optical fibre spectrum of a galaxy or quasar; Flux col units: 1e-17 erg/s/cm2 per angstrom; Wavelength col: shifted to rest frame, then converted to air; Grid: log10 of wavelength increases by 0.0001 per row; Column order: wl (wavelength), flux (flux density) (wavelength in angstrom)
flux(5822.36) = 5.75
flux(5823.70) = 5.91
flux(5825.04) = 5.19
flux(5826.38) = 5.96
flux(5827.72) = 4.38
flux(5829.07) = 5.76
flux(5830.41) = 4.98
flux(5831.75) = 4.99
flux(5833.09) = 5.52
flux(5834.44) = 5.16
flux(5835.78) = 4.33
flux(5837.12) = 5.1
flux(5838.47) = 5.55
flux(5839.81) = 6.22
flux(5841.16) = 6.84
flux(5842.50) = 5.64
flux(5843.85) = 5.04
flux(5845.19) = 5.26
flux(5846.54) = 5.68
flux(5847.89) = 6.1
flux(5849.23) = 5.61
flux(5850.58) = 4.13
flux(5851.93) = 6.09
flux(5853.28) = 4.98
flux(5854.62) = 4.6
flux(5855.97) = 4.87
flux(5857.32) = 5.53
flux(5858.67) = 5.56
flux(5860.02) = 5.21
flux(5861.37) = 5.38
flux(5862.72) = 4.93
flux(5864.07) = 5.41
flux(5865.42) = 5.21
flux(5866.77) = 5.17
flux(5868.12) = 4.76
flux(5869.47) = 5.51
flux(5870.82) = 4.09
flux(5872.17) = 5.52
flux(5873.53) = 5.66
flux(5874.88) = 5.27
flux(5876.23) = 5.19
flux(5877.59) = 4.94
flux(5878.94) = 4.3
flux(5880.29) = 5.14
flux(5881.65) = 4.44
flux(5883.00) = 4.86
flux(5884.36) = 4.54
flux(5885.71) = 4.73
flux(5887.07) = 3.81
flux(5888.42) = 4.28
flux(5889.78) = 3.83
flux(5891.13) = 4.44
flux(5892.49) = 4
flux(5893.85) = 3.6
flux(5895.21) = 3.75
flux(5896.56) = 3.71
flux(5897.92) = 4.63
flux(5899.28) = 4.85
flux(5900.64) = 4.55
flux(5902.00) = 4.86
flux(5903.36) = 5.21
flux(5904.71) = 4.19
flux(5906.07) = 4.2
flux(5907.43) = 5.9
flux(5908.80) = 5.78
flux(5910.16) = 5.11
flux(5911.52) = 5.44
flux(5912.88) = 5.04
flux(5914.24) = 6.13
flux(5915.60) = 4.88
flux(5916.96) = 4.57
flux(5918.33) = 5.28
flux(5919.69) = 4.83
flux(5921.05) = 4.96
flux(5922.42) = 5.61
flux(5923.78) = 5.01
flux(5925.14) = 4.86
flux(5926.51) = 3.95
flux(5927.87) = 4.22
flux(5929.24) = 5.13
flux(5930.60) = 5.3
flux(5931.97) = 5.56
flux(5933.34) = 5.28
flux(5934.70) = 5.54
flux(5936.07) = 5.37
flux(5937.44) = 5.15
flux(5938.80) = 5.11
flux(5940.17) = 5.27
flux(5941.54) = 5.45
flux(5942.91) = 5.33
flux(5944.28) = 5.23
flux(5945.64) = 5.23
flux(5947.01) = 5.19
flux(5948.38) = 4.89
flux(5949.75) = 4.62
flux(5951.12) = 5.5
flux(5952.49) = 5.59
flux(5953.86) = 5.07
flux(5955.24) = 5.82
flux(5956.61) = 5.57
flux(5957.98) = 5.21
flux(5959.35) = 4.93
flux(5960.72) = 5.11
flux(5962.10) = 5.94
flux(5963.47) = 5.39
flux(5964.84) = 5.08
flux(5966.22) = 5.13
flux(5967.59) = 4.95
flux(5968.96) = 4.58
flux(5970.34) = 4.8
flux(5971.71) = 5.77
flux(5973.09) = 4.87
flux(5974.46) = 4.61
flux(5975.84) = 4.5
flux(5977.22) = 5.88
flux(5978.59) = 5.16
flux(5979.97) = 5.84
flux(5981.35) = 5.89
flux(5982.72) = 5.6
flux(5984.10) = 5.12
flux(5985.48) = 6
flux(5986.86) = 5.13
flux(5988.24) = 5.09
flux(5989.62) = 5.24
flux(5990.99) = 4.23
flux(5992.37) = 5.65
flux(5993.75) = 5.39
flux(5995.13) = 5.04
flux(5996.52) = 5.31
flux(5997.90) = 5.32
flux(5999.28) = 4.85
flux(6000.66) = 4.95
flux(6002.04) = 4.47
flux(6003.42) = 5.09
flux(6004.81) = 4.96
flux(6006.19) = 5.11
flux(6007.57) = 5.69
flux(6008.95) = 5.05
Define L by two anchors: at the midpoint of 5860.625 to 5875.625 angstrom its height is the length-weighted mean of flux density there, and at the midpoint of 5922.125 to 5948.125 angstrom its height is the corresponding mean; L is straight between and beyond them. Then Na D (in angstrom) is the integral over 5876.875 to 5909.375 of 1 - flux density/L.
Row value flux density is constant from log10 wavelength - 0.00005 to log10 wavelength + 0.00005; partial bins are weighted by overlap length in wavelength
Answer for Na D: 4.0 angstrom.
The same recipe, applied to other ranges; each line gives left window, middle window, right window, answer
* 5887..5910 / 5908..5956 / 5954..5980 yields -3.53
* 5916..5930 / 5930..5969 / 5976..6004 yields -2.04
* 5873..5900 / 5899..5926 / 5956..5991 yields -1.98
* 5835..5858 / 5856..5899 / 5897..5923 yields 3.83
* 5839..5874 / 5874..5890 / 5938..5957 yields 2.04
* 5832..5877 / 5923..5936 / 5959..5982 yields 0.57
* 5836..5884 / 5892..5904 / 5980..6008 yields 2.01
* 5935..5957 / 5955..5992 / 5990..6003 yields -0.67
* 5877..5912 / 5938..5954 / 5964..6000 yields -0.88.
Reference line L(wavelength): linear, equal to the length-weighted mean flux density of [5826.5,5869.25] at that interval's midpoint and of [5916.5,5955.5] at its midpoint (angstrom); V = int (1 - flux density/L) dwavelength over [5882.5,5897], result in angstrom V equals 3.0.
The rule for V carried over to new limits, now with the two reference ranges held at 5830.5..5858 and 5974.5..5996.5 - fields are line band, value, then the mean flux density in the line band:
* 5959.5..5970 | 0.3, 5.14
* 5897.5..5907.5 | 1.1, 4.74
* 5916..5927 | 0.9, 4.9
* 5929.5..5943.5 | 0.0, 5.33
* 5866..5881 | 0.8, 5.05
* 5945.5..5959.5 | 0.2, 5.25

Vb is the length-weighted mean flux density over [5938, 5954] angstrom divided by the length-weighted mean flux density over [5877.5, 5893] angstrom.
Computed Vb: 1.2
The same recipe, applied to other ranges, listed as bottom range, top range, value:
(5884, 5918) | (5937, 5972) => 1.12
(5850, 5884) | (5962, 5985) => 1.03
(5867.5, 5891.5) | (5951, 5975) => 1.10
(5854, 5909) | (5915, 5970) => 1.08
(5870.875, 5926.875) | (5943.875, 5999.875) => 1.10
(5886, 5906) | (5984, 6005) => 1.20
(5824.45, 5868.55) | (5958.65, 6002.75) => 0.98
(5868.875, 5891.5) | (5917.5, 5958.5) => 1.09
